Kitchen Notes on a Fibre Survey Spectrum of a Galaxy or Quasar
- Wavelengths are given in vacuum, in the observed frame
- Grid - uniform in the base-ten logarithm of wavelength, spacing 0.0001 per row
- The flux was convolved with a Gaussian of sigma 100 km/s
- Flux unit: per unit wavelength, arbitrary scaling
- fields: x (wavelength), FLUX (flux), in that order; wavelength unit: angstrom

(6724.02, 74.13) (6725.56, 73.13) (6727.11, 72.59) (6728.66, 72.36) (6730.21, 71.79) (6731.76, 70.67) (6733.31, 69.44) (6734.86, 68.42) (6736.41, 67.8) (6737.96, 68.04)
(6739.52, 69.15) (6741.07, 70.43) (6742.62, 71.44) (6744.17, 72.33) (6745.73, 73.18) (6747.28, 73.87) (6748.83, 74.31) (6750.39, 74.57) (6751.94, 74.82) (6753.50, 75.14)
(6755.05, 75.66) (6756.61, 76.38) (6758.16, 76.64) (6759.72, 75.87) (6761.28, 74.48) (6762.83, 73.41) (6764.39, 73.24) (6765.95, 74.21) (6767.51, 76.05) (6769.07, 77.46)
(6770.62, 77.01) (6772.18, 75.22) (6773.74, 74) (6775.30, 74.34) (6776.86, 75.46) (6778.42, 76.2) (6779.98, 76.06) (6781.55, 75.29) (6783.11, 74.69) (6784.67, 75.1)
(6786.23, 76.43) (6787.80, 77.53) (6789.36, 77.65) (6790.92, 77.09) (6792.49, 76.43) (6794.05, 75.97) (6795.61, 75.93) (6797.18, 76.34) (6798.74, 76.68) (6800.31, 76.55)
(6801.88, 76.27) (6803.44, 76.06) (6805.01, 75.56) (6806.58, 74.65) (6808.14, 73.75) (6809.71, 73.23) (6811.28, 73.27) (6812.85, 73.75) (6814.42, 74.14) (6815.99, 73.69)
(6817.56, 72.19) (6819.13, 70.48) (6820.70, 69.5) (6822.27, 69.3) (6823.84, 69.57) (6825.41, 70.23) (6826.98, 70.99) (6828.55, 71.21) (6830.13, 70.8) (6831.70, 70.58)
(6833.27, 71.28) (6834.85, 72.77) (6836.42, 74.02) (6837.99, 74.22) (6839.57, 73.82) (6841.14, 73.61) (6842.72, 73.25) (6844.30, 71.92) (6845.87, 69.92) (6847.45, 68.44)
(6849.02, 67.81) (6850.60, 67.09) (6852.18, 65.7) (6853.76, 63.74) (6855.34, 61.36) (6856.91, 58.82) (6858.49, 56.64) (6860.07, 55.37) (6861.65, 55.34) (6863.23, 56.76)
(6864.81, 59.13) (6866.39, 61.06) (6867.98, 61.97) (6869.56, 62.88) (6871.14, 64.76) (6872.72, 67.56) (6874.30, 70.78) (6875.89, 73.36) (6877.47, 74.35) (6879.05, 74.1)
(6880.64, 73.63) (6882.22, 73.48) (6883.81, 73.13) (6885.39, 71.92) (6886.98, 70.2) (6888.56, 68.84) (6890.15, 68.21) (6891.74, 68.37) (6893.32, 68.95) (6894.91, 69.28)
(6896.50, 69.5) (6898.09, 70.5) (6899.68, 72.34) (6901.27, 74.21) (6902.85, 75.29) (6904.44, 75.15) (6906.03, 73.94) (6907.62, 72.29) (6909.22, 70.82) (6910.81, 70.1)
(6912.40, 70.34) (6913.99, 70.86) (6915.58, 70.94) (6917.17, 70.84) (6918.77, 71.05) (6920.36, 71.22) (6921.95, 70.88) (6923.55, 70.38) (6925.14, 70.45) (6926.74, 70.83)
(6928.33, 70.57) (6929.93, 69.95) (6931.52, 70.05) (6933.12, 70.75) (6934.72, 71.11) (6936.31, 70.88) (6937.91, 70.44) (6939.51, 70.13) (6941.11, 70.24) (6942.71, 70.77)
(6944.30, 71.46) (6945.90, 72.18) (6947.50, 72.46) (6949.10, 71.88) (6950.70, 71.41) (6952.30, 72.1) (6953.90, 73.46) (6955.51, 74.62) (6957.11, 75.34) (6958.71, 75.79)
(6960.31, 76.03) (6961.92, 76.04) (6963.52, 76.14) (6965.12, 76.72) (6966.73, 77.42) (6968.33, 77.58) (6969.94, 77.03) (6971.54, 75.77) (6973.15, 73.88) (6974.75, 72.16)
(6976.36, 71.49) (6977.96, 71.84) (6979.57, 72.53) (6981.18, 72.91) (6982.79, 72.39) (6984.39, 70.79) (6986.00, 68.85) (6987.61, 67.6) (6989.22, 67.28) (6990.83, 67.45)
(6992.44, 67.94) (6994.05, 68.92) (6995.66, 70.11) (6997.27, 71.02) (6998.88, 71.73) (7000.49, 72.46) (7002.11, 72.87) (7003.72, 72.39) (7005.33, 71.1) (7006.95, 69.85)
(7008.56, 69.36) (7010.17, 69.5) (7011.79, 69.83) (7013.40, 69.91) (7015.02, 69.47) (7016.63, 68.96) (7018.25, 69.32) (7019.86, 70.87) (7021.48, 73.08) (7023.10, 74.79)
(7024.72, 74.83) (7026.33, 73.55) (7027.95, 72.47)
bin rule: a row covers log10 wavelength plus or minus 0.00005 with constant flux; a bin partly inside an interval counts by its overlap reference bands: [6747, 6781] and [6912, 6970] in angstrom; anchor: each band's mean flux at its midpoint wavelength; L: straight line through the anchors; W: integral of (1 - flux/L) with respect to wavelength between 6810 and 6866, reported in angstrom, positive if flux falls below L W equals 4.4 angstrom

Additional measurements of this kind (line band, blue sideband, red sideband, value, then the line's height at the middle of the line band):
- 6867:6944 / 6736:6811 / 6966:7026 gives 2.3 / 72.8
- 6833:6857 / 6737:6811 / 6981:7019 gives 1.3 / 73.4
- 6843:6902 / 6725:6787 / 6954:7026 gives 4.7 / 72.9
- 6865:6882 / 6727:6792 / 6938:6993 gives 1.2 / 73.3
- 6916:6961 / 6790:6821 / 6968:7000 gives 0.3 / 72.2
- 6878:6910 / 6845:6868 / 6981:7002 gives -3.8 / 64.2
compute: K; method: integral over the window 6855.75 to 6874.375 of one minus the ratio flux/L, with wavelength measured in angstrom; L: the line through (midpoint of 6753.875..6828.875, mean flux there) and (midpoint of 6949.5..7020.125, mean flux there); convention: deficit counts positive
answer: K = 3.3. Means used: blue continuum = 74.6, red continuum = 72.1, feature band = 60.6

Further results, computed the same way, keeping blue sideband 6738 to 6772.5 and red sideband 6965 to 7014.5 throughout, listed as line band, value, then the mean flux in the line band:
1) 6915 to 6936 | 0.5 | 70.7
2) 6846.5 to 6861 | 2.0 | 62.8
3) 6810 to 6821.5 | 0.2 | 72.4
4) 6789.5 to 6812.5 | -0.6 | 75.6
